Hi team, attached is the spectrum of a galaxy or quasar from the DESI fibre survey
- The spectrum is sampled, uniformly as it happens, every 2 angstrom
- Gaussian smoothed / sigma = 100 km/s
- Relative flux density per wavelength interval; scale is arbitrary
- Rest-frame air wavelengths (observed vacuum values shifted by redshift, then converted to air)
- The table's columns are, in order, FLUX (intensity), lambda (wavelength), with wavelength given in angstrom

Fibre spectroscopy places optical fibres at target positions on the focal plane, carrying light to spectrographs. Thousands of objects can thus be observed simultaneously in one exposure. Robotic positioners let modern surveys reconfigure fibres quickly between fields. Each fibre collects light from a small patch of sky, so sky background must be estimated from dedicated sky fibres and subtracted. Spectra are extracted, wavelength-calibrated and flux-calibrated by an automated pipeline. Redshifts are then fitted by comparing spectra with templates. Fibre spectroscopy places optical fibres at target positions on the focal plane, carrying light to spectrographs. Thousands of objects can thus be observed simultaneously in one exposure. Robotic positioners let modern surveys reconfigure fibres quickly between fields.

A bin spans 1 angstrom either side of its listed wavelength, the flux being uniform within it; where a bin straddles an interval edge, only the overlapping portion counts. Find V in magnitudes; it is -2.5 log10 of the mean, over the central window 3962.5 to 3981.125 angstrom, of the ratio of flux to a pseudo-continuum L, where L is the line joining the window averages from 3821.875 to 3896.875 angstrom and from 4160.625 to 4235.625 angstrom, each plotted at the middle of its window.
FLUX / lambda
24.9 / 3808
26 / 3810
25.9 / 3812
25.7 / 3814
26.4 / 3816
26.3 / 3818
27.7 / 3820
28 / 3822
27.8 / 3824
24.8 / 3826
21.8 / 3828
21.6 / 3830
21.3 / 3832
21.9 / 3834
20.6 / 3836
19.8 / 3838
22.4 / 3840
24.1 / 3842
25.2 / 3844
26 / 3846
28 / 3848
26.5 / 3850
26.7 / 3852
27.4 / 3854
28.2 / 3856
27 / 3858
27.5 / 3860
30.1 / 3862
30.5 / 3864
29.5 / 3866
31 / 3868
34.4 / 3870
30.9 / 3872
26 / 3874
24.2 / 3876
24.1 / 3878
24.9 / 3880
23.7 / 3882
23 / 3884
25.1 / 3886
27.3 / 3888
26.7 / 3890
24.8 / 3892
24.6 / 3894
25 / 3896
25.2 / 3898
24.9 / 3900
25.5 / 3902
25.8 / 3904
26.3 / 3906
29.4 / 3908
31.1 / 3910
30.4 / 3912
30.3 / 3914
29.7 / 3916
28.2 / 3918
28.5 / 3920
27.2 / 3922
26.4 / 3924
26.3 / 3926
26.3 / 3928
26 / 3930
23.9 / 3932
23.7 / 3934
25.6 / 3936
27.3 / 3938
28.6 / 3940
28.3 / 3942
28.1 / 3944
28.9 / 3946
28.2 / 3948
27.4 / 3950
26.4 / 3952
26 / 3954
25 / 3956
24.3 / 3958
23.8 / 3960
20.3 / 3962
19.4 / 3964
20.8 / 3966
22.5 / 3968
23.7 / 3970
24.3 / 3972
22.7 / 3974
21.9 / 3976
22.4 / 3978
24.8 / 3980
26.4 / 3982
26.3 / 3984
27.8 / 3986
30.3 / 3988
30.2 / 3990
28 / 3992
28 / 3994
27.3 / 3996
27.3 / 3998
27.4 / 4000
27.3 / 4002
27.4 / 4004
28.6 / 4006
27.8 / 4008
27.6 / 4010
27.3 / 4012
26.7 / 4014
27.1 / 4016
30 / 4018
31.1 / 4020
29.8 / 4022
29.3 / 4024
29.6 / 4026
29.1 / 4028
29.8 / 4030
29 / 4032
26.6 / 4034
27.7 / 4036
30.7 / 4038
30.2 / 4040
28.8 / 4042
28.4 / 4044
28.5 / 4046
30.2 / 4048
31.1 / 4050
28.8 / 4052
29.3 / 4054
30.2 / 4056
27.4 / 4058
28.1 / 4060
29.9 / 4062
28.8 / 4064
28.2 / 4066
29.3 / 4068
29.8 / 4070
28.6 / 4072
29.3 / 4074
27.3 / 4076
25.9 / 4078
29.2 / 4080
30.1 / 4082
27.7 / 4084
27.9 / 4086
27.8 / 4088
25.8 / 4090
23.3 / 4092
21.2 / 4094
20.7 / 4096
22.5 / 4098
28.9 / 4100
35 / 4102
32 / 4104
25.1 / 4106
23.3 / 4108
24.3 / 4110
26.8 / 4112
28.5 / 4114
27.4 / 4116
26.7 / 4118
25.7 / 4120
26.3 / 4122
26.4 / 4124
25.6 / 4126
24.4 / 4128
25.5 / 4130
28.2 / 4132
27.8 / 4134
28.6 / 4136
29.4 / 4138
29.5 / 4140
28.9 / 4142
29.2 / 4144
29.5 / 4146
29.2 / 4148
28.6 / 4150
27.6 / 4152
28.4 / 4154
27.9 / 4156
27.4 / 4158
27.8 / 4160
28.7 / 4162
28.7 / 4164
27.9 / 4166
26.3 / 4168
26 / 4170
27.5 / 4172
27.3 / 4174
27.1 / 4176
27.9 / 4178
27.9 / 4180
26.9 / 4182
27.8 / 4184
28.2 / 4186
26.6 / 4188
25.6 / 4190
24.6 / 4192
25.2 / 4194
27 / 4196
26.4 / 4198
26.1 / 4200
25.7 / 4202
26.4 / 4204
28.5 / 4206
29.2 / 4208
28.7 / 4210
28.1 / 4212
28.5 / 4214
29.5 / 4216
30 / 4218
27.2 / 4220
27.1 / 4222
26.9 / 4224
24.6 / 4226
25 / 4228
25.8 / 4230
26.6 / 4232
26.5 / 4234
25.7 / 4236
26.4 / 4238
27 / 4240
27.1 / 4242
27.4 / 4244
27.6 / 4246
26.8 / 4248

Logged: 0.17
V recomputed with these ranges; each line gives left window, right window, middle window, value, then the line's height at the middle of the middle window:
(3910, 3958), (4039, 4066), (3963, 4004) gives 0.105 mag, 28.1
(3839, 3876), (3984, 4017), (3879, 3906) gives 0.107 mag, 27.8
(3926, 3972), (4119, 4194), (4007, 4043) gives -0.109 mag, 26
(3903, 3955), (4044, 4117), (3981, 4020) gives -0.012 mag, 27.6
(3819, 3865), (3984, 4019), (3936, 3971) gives 0.080 mag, 27.2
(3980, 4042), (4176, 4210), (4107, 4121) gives 0.058 mag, 27.5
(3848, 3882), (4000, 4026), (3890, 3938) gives 0.052 mag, 28.1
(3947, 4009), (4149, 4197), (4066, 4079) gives -0.077 mag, 26.4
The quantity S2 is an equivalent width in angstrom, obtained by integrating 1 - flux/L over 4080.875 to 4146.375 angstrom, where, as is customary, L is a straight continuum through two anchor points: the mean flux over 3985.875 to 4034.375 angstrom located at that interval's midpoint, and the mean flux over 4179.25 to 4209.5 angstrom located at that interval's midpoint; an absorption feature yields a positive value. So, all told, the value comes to 1.39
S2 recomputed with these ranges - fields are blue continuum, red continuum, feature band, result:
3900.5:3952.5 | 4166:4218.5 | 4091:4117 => 1.2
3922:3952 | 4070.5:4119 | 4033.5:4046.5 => -0.9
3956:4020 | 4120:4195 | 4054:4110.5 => -1.6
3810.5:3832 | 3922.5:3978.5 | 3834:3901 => -2.4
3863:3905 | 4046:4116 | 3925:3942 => 0.5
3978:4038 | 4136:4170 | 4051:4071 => -0.6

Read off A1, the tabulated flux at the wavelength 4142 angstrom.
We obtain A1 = 28.9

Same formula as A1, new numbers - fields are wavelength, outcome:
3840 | 22.4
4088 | 27.8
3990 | 30.2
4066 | 28.2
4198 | 26.4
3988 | 30.3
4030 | 29.8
